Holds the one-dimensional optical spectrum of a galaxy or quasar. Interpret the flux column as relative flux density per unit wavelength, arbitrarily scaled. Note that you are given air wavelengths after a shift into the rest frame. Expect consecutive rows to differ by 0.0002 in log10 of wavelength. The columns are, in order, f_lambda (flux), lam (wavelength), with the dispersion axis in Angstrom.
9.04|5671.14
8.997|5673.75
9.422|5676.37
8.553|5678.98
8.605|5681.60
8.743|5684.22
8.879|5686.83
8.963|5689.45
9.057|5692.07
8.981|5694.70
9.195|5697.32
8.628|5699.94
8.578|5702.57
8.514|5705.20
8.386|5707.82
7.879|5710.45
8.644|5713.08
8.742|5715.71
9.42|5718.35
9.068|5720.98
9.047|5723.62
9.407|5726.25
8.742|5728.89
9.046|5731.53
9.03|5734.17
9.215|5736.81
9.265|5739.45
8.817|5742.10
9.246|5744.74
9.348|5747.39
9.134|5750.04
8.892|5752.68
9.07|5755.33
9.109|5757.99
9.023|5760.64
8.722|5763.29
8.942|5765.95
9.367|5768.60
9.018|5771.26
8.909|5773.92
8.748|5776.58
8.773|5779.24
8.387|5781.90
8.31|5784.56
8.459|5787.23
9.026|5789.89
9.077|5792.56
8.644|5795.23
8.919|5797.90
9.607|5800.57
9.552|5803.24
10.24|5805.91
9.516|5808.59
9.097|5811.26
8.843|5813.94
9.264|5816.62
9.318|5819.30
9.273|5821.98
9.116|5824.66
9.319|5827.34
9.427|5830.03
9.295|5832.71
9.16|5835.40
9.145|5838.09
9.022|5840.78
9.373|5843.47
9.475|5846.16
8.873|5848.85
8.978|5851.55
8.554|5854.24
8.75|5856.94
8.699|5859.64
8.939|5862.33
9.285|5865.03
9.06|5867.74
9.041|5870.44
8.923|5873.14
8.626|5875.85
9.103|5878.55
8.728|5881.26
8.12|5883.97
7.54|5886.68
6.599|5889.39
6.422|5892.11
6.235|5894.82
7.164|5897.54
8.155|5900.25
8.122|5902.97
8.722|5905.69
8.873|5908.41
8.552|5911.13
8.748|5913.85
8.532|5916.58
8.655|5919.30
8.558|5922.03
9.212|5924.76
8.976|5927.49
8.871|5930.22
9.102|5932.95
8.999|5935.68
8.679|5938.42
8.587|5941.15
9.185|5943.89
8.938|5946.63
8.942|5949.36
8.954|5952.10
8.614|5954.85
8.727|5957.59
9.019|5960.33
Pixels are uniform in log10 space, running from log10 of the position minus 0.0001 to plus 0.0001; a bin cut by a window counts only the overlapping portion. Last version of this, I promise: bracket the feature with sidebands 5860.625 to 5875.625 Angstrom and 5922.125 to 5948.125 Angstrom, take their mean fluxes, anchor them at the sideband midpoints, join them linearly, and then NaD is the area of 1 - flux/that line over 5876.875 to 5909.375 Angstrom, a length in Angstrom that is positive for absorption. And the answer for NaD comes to 4.2 Angstrom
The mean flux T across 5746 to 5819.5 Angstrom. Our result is 9.04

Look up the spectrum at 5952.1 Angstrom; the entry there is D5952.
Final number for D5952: 8.954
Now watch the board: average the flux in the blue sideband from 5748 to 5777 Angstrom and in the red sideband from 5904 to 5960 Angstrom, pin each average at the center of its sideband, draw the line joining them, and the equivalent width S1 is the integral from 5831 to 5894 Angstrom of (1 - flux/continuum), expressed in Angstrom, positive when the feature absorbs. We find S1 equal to 1.7 Angstrom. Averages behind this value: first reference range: 9.01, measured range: 8.67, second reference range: 8.82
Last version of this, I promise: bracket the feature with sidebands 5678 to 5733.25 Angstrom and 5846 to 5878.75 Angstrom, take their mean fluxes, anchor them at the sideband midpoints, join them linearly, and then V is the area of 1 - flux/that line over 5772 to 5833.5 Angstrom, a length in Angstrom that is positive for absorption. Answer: -1.4 Angstrom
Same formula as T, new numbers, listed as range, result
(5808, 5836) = 9.23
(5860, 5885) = 8.87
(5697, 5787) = 8.89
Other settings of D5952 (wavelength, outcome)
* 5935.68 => 8.999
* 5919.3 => 8.655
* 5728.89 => 8.742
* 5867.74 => 9.06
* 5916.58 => 8.532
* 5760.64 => 9.023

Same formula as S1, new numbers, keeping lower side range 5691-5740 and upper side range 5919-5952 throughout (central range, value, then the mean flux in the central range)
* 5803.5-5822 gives -1.0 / 9.38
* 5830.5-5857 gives -0.6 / 9.09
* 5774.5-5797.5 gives 0.5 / 8.7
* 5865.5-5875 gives -0.1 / 9.01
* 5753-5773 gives -0.3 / 9.02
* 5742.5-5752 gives -0.3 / 9.18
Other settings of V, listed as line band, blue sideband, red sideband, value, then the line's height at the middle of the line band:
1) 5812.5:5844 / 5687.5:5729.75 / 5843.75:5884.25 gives -1.12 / 8.89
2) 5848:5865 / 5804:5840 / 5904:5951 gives 0.59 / 9.15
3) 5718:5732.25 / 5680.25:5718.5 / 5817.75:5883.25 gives -0.52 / 8.78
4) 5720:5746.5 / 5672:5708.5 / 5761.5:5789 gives -0.87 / 8.8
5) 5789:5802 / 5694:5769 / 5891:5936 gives -0.49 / 8.73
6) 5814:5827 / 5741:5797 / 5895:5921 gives -0.79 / 8.68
